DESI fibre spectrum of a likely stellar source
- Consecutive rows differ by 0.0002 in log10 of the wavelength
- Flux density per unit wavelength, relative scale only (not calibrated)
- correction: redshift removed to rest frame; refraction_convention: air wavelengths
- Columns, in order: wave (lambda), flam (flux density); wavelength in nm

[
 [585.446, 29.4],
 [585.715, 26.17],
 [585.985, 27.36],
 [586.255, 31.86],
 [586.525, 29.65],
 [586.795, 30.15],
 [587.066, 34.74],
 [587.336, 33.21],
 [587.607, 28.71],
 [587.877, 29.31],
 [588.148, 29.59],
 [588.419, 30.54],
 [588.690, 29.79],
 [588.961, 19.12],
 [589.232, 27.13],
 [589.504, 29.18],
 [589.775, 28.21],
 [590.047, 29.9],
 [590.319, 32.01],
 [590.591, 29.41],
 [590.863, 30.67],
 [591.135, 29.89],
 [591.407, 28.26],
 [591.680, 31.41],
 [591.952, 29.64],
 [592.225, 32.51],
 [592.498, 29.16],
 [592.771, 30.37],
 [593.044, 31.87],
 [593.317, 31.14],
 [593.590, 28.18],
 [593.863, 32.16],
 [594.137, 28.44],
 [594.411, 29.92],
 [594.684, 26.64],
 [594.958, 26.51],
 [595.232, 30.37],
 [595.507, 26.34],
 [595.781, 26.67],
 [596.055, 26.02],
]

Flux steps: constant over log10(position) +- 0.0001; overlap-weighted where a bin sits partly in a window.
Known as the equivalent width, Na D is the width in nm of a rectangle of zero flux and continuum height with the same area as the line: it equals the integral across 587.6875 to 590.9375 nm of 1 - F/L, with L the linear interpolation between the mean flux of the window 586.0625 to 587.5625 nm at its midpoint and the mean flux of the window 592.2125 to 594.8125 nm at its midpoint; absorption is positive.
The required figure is 0.235 nm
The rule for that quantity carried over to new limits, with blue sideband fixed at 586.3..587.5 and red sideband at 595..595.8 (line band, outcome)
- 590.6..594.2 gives -0.13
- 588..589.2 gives 0.15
